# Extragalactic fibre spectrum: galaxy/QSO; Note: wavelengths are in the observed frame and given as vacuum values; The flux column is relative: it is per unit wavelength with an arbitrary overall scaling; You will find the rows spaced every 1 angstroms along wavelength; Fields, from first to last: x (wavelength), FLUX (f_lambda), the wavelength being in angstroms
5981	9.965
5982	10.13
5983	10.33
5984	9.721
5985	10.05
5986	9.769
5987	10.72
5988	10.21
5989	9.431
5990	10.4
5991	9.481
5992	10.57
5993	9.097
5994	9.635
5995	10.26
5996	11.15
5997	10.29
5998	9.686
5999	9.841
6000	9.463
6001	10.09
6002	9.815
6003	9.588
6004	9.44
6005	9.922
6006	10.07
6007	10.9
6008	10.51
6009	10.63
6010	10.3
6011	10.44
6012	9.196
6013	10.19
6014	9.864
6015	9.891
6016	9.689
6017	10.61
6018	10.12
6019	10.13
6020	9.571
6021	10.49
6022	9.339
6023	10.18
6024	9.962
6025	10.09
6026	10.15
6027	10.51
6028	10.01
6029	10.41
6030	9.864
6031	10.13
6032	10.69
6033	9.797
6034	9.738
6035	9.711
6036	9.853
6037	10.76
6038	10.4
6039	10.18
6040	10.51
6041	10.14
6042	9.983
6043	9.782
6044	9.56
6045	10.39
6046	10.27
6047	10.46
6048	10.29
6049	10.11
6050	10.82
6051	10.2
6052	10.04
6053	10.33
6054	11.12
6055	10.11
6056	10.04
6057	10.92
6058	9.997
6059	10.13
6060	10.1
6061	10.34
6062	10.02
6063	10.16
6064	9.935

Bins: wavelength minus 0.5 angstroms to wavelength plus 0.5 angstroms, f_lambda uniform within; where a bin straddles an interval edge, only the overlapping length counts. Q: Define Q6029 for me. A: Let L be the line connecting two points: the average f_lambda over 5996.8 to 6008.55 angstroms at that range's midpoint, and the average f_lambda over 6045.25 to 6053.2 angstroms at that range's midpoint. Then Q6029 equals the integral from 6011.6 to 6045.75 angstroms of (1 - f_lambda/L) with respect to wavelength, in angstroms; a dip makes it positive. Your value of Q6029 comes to 0.3 angstroms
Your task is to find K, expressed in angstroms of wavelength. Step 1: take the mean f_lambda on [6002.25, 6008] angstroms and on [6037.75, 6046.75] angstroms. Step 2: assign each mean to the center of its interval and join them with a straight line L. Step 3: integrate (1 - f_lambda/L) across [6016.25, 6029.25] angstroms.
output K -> -0.04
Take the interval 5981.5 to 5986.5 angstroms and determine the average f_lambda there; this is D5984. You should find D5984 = 10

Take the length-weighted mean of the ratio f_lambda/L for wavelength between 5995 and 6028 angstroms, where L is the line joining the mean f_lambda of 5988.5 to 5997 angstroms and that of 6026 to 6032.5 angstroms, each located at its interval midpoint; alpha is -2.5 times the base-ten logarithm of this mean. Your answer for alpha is 0.01 mag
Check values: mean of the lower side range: 10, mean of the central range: 10.1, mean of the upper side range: 10.3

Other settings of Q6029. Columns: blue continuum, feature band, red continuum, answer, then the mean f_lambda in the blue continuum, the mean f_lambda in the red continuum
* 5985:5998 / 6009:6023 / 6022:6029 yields 0.1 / 10.1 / 10.1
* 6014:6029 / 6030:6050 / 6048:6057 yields 0.2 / 10.1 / 10.4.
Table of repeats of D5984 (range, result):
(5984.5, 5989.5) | 10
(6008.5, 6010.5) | 10.5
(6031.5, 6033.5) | 10.2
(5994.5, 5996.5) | 10.7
